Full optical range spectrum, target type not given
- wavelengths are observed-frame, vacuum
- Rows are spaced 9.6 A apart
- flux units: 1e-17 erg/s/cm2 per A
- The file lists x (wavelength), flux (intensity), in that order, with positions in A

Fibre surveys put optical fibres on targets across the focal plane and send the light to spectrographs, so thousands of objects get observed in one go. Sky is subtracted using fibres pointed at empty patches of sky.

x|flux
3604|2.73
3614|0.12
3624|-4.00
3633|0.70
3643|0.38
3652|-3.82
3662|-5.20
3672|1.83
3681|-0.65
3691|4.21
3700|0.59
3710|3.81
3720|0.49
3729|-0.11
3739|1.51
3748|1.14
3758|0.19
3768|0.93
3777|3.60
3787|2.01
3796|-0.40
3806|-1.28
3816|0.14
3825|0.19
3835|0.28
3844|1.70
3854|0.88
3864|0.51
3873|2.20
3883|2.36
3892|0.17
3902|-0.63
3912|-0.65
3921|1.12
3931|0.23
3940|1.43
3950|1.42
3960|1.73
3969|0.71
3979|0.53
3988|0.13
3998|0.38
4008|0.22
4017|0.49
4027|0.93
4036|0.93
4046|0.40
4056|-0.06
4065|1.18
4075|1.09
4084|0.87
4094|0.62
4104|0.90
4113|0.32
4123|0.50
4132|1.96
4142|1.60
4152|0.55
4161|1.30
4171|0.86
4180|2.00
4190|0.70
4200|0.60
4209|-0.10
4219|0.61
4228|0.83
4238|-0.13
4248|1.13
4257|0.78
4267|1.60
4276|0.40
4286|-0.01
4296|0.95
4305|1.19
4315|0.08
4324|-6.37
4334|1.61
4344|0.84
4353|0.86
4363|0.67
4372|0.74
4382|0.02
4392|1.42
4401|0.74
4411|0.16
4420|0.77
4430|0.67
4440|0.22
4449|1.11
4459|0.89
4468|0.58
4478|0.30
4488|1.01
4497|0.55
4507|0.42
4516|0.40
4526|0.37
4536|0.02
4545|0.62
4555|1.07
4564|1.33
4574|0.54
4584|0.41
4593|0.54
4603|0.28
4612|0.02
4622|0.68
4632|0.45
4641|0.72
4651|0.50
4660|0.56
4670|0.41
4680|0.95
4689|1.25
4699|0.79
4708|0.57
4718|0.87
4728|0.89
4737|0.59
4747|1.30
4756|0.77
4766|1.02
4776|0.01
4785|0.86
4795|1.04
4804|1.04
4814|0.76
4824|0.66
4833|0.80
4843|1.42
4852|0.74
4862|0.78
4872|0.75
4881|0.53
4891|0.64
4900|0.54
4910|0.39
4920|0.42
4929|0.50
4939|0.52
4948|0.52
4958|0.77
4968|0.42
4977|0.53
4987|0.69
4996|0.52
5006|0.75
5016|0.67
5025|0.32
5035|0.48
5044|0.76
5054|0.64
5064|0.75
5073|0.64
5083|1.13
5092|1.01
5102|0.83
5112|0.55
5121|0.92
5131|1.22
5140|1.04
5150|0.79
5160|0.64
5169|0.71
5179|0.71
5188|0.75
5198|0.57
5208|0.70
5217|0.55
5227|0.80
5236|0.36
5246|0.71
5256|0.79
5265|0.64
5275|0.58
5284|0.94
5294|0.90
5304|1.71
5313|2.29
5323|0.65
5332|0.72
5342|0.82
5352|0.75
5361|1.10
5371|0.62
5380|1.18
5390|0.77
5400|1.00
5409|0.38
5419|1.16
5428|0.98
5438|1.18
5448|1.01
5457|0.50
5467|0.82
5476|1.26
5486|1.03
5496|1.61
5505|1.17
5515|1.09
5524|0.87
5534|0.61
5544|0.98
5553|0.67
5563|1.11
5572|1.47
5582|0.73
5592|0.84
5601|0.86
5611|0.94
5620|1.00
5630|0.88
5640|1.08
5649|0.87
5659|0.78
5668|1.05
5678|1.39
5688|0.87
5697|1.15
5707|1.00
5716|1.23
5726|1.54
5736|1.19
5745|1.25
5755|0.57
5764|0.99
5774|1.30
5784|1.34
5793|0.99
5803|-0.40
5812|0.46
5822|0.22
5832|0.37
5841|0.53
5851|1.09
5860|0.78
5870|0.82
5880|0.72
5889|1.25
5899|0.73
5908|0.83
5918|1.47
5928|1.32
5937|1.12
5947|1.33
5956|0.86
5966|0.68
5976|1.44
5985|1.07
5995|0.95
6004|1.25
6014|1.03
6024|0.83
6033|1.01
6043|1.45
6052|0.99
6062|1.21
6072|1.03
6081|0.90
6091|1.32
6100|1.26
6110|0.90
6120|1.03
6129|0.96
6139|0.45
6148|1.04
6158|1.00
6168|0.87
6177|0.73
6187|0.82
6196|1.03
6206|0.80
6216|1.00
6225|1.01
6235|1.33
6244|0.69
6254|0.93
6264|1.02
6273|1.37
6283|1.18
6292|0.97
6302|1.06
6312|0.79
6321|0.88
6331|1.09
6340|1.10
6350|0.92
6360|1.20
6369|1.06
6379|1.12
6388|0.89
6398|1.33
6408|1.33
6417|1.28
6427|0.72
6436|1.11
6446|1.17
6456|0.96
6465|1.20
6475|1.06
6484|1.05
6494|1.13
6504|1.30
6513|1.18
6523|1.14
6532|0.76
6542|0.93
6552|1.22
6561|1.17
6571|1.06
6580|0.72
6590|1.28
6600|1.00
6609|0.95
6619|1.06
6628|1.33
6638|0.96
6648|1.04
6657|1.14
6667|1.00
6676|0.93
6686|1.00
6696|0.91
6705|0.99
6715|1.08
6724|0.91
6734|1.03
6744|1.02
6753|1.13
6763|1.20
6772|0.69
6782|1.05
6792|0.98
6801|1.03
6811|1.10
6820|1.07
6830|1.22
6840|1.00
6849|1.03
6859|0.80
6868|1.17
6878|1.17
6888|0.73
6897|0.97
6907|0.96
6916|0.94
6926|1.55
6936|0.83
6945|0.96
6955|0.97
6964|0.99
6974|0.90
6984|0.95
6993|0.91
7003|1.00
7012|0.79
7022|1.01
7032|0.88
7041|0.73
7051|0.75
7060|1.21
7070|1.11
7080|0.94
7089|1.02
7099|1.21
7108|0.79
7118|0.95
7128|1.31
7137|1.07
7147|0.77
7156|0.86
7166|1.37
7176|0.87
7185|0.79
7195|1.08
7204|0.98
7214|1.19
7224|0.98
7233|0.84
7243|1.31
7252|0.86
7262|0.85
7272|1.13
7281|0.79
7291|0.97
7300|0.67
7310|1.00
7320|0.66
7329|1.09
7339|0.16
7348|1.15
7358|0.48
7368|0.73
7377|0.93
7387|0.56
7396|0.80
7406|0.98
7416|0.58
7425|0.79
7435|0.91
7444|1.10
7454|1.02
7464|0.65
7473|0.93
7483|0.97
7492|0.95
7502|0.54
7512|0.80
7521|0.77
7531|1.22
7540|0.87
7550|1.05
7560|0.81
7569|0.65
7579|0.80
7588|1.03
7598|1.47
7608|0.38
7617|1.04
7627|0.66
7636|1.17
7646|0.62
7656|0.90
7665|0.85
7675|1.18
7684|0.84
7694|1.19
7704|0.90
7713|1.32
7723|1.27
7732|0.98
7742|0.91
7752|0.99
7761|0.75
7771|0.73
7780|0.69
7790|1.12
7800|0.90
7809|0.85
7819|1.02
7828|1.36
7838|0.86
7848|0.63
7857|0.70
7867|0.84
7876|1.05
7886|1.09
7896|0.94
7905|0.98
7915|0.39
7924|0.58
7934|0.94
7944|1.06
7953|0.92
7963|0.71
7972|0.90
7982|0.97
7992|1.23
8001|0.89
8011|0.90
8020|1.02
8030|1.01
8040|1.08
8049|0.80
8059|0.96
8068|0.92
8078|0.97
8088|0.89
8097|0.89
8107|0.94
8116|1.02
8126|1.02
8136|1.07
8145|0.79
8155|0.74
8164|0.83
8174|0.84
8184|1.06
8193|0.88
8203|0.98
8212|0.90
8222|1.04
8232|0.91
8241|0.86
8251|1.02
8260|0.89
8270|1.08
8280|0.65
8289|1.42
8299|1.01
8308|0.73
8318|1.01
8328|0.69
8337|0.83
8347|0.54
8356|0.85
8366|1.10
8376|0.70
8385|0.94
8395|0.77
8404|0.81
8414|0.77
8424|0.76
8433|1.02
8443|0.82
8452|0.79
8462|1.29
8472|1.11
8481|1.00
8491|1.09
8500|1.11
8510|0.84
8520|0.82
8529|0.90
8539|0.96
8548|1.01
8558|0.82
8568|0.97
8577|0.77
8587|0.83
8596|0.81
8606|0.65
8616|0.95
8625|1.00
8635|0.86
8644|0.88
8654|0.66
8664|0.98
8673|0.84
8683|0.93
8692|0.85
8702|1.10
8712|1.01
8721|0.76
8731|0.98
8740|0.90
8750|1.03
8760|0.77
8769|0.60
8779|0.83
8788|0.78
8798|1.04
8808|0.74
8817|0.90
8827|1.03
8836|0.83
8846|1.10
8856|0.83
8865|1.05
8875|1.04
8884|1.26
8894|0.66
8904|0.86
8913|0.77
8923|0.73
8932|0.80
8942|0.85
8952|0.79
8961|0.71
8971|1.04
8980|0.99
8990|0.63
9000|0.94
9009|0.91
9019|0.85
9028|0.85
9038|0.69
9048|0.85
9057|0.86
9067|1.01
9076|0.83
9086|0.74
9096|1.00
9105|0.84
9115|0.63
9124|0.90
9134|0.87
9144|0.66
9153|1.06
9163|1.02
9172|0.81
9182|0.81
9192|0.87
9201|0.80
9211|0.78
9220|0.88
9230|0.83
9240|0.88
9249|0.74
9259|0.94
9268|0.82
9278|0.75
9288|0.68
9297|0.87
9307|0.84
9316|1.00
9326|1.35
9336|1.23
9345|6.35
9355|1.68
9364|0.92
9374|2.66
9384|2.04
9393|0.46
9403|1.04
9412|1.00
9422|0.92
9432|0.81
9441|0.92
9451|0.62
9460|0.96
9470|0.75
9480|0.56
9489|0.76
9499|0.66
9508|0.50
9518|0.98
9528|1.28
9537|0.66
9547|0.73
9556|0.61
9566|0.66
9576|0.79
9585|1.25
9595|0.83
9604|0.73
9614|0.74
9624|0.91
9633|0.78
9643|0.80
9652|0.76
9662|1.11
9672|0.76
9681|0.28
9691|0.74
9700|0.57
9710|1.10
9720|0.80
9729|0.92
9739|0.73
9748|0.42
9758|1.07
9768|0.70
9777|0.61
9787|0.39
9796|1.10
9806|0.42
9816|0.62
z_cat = 0.424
